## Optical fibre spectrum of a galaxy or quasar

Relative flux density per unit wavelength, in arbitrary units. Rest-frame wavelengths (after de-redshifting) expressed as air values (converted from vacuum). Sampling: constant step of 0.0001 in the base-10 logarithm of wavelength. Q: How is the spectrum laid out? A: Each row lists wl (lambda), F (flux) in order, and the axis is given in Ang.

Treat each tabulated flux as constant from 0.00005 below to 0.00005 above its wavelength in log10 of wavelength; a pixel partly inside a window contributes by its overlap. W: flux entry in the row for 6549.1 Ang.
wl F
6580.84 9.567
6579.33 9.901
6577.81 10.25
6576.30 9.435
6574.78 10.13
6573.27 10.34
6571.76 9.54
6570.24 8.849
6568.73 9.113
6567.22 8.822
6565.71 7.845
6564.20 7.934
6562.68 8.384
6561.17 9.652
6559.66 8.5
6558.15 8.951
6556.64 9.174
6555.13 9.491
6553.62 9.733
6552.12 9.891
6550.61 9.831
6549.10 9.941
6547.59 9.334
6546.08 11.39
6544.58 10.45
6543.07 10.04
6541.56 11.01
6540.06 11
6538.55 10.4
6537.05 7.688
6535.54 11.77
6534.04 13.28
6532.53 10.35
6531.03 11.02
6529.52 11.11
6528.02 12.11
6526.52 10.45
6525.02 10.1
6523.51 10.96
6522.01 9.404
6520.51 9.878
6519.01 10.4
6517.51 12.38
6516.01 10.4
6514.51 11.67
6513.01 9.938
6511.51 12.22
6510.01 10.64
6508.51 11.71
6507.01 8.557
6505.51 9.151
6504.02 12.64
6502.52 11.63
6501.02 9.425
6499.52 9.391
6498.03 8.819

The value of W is 9.941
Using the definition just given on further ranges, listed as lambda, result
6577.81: 10.25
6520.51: 9.878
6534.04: 13.28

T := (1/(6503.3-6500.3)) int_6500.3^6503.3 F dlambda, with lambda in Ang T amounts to 10.5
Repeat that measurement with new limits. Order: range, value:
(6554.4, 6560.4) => 9.03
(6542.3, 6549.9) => 10.2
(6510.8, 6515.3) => 11.3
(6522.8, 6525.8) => 10.5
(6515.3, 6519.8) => 11.1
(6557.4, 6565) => 8.67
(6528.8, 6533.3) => 10.8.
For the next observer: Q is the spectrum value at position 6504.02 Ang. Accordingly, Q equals 12.64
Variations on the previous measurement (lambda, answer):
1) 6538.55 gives 10.4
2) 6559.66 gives 8.5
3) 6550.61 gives 9.831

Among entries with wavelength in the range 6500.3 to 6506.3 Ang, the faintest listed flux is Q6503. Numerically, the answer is 9.151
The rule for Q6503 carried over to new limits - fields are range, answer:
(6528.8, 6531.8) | 11.02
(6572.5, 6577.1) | 9.435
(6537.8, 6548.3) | 9.334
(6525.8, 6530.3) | 10.45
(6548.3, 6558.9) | 8.951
